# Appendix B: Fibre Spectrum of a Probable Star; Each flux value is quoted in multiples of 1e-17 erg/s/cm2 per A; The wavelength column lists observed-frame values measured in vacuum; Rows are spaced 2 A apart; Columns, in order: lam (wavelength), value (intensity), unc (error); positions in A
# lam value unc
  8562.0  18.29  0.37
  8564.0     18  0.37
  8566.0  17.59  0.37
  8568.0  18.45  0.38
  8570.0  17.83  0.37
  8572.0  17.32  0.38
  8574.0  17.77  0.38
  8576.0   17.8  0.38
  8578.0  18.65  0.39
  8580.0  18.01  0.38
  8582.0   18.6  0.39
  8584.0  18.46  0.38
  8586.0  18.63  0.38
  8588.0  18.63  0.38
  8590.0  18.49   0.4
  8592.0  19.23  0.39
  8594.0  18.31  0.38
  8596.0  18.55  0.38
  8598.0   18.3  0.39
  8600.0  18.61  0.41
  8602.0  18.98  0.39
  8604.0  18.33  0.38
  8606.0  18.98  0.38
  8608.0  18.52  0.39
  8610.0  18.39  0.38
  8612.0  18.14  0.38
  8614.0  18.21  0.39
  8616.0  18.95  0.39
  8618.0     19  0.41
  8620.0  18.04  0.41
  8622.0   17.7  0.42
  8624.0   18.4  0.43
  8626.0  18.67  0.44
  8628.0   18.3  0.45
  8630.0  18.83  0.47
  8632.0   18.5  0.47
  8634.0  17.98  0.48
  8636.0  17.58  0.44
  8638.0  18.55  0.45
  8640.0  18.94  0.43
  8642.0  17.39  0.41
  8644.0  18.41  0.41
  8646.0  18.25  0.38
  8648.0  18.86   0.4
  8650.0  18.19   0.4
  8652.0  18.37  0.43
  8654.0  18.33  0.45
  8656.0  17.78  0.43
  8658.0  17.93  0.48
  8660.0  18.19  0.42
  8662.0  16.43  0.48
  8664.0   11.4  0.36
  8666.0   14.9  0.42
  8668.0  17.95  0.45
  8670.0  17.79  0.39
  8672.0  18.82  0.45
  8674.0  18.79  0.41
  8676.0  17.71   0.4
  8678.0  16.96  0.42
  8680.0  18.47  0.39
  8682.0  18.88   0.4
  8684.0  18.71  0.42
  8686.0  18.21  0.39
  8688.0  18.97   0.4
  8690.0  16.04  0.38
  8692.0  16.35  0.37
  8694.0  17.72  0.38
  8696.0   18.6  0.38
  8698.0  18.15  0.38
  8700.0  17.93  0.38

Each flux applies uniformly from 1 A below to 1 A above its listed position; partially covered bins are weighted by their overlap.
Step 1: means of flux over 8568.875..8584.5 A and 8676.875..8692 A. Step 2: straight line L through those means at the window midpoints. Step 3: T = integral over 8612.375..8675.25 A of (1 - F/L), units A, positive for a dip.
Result 0.2 A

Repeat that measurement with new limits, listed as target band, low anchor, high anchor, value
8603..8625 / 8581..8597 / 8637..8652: 0.1 A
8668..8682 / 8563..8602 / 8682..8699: -0.1 A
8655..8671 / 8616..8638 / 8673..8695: 1.3 A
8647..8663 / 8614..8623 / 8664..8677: -0.4 A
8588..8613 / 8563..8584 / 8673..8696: -0.8 A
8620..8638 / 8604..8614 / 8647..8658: 0.1 A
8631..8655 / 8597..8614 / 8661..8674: -1.4 A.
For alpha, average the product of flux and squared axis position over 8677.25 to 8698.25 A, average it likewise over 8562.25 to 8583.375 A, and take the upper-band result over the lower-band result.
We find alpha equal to 1.02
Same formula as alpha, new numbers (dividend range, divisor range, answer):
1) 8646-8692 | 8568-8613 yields 0.98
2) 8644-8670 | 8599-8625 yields 0.94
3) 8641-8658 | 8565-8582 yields 1.03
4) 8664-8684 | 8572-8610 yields 0.97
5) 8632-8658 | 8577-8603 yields 0.99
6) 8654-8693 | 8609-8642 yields 0.96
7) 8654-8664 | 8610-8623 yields 0.94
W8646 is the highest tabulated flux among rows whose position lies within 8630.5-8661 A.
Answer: 18.94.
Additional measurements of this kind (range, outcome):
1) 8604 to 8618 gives 19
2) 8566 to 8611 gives 19.23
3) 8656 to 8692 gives 18.97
